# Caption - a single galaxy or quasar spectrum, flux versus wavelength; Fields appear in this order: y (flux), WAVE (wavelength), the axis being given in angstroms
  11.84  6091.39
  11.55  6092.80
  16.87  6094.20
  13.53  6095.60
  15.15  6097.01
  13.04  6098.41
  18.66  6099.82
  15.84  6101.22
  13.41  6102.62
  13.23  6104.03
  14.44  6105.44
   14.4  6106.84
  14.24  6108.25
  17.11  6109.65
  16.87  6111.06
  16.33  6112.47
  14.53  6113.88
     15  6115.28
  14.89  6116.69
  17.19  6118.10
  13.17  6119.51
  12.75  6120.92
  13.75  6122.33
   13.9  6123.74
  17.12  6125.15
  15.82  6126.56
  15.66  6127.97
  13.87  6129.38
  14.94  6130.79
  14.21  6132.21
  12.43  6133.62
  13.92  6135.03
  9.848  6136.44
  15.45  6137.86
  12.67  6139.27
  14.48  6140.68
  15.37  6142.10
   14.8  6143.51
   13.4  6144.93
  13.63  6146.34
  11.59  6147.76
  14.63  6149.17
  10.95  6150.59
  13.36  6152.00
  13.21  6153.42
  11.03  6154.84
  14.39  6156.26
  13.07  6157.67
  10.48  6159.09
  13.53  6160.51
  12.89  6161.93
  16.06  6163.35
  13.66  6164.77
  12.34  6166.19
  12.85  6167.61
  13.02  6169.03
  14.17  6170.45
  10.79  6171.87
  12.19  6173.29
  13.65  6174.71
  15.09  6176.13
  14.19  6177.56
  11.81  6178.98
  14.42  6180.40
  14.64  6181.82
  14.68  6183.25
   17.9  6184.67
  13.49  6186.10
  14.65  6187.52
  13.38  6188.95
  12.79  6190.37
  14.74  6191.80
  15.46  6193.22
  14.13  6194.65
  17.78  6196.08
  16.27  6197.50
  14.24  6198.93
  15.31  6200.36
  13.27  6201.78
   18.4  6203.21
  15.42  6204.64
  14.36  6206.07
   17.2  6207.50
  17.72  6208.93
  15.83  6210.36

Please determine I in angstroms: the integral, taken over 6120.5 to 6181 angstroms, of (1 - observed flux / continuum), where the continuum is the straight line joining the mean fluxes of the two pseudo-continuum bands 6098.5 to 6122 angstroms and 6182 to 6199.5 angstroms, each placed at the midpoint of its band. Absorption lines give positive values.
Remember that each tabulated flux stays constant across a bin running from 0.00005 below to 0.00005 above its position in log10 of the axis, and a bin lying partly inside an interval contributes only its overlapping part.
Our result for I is 6.0 angstroms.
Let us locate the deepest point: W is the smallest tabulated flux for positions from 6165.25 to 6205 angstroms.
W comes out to 10.79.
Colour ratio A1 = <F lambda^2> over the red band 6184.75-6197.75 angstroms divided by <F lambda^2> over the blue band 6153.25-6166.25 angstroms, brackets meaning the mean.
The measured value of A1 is 1.15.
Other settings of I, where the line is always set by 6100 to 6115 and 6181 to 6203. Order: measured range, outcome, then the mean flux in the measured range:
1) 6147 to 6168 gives 2.9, 12.9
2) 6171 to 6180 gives 1.2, 13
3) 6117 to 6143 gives 1.5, 14.3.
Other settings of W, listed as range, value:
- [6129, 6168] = 9.848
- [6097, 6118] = 13.04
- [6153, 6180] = 10.48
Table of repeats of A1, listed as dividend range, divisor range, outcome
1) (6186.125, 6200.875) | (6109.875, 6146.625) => 1.04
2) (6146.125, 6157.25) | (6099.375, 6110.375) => 0.86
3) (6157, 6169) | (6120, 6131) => 0.90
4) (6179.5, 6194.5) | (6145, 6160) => 1.16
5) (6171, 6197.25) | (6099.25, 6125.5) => 0.97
